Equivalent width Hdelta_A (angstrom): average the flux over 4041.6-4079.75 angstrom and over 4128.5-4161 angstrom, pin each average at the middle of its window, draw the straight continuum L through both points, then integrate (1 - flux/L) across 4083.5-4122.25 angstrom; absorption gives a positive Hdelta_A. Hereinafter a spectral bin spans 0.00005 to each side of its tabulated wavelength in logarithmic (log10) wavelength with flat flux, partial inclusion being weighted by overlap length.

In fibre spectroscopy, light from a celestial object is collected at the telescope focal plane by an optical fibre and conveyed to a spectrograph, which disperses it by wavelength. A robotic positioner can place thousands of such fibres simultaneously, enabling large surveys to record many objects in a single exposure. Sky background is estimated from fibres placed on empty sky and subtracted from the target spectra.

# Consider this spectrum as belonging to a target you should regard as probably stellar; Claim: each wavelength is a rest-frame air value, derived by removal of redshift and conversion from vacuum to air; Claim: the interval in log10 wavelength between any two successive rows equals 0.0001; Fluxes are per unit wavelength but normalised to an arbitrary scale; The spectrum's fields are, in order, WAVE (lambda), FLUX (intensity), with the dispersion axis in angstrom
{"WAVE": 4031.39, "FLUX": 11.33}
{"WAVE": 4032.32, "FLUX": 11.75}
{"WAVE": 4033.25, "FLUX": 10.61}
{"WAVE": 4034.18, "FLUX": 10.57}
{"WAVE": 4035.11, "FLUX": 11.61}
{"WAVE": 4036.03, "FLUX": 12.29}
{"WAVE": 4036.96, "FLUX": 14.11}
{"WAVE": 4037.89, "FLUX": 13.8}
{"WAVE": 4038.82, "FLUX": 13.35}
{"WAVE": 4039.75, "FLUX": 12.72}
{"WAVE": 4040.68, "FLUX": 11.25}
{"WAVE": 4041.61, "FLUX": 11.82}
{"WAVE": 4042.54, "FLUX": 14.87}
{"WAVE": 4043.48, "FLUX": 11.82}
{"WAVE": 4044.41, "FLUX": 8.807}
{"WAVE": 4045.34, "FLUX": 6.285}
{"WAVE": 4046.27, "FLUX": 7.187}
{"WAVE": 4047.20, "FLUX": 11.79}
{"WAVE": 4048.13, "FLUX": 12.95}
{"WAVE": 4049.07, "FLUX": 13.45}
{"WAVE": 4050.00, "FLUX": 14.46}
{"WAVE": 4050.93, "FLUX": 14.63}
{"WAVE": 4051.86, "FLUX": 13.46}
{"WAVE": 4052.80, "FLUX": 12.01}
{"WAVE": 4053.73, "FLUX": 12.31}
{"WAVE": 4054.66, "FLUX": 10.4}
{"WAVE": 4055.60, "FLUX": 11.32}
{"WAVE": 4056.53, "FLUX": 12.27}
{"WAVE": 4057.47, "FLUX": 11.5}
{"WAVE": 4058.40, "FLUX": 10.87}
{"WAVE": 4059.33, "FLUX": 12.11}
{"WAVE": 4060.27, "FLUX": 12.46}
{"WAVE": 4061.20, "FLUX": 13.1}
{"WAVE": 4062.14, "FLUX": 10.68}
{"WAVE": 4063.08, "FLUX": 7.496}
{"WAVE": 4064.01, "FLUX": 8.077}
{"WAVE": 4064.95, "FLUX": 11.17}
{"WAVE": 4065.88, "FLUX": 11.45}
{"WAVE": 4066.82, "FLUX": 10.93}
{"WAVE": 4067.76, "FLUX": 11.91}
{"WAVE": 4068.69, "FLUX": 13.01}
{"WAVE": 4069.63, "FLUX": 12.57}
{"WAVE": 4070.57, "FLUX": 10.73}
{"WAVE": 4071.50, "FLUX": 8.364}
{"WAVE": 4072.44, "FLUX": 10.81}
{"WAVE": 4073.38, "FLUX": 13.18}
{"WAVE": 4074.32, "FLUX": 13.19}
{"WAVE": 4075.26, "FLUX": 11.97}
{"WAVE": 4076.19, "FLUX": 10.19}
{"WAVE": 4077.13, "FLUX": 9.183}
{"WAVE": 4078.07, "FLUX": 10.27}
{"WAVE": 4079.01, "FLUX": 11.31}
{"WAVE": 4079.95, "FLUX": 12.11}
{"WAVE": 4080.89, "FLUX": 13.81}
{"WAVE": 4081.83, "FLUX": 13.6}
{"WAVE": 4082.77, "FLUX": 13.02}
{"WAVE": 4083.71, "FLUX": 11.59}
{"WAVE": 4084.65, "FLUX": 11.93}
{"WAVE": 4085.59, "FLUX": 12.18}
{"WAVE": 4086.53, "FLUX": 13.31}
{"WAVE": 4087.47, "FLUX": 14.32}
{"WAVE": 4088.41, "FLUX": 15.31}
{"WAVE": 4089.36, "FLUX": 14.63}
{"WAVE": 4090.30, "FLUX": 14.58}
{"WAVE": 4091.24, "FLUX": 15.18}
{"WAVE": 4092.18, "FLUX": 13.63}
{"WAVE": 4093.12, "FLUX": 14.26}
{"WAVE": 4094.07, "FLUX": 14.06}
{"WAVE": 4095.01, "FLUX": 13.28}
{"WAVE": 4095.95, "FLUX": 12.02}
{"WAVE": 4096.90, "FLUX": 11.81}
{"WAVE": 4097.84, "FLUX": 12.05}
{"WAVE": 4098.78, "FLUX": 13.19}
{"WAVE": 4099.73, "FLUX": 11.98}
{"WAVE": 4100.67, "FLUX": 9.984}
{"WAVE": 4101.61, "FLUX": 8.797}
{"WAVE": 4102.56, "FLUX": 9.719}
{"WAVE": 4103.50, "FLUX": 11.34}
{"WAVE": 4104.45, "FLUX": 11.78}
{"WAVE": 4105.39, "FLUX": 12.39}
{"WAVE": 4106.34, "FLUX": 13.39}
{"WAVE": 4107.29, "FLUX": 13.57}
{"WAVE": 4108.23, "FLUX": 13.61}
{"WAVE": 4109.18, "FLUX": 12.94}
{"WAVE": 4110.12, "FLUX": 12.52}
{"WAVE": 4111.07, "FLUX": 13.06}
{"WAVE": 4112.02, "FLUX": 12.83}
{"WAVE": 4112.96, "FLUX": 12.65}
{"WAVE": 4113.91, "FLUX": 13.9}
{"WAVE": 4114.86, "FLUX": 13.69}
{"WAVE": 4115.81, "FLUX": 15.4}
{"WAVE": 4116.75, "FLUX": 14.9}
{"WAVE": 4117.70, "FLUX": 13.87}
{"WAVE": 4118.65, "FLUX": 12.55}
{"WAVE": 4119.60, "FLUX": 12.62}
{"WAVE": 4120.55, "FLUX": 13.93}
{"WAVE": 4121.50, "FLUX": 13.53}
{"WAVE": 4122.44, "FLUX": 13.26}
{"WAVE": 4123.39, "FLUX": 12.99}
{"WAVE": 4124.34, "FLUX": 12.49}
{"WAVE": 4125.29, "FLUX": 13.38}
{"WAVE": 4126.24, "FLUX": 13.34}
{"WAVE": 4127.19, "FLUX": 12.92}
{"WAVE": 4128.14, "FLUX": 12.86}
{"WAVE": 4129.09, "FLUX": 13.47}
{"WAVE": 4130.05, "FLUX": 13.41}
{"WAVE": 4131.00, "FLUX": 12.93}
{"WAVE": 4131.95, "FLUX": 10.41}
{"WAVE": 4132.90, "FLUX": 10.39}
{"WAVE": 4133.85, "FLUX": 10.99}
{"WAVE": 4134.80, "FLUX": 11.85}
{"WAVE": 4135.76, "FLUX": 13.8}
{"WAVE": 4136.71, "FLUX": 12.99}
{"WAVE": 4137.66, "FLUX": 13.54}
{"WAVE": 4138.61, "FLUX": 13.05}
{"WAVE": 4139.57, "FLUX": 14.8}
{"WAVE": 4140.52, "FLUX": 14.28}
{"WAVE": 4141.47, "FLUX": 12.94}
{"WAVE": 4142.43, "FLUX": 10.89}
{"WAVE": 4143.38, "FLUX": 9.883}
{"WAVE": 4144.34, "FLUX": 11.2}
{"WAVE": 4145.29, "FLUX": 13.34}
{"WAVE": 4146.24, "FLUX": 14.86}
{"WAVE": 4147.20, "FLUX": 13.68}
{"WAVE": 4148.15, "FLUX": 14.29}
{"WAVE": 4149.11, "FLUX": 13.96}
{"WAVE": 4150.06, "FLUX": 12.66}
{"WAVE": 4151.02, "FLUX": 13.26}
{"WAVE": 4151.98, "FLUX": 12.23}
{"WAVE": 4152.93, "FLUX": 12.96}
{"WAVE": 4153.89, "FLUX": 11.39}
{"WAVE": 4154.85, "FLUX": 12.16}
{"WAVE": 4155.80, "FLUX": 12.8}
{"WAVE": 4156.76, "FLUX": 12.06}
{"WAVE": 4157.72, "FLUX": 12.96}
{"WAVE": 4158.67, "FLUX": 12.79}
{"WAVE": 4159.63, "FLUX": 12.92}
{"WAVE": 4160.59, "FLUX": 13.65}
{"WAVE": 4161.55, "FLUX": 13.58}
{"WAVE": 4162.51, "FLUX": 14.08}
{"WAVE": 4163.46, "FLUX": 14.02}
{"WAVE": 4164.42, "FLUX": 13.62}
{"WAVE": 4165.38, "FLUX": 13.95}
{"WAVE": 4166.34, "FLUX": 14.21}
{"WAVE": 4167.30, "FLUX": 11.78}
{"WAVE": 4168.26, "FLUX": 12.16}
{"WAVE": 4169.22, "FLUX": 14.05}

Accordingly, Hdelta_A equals -3.0 angstrom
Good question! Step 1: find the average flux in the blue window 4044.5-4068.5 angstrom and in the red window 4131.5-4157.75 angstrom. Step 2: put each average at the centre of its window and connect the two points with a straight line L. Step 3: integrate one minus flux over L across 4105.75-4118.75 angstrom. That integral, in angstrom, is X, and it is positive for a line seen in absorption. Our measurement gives -1.4 angstrom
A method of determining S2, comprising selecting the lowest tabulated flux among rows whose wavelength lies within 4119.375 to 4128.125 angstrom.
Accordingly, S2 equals 12.49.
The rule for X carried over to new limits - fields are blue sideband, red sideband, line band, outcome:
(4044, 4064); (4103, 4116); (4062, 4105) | 0.95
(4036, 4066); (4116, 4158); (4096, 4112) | 0.51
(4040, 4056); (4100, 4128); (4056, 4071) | 0.87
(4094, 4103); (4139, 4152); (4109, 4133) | -1.67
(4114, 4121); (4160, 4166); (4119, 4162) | 3.08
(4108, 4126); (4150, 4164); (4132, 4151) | 0.46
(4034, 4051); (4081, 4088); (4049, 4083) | 2.20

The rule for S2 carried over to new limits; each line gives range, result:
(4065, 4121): 8.364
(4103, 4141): 10.39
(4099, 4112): 8.797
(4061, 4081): 7.496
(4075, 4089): 9.183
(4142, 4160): 9.883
